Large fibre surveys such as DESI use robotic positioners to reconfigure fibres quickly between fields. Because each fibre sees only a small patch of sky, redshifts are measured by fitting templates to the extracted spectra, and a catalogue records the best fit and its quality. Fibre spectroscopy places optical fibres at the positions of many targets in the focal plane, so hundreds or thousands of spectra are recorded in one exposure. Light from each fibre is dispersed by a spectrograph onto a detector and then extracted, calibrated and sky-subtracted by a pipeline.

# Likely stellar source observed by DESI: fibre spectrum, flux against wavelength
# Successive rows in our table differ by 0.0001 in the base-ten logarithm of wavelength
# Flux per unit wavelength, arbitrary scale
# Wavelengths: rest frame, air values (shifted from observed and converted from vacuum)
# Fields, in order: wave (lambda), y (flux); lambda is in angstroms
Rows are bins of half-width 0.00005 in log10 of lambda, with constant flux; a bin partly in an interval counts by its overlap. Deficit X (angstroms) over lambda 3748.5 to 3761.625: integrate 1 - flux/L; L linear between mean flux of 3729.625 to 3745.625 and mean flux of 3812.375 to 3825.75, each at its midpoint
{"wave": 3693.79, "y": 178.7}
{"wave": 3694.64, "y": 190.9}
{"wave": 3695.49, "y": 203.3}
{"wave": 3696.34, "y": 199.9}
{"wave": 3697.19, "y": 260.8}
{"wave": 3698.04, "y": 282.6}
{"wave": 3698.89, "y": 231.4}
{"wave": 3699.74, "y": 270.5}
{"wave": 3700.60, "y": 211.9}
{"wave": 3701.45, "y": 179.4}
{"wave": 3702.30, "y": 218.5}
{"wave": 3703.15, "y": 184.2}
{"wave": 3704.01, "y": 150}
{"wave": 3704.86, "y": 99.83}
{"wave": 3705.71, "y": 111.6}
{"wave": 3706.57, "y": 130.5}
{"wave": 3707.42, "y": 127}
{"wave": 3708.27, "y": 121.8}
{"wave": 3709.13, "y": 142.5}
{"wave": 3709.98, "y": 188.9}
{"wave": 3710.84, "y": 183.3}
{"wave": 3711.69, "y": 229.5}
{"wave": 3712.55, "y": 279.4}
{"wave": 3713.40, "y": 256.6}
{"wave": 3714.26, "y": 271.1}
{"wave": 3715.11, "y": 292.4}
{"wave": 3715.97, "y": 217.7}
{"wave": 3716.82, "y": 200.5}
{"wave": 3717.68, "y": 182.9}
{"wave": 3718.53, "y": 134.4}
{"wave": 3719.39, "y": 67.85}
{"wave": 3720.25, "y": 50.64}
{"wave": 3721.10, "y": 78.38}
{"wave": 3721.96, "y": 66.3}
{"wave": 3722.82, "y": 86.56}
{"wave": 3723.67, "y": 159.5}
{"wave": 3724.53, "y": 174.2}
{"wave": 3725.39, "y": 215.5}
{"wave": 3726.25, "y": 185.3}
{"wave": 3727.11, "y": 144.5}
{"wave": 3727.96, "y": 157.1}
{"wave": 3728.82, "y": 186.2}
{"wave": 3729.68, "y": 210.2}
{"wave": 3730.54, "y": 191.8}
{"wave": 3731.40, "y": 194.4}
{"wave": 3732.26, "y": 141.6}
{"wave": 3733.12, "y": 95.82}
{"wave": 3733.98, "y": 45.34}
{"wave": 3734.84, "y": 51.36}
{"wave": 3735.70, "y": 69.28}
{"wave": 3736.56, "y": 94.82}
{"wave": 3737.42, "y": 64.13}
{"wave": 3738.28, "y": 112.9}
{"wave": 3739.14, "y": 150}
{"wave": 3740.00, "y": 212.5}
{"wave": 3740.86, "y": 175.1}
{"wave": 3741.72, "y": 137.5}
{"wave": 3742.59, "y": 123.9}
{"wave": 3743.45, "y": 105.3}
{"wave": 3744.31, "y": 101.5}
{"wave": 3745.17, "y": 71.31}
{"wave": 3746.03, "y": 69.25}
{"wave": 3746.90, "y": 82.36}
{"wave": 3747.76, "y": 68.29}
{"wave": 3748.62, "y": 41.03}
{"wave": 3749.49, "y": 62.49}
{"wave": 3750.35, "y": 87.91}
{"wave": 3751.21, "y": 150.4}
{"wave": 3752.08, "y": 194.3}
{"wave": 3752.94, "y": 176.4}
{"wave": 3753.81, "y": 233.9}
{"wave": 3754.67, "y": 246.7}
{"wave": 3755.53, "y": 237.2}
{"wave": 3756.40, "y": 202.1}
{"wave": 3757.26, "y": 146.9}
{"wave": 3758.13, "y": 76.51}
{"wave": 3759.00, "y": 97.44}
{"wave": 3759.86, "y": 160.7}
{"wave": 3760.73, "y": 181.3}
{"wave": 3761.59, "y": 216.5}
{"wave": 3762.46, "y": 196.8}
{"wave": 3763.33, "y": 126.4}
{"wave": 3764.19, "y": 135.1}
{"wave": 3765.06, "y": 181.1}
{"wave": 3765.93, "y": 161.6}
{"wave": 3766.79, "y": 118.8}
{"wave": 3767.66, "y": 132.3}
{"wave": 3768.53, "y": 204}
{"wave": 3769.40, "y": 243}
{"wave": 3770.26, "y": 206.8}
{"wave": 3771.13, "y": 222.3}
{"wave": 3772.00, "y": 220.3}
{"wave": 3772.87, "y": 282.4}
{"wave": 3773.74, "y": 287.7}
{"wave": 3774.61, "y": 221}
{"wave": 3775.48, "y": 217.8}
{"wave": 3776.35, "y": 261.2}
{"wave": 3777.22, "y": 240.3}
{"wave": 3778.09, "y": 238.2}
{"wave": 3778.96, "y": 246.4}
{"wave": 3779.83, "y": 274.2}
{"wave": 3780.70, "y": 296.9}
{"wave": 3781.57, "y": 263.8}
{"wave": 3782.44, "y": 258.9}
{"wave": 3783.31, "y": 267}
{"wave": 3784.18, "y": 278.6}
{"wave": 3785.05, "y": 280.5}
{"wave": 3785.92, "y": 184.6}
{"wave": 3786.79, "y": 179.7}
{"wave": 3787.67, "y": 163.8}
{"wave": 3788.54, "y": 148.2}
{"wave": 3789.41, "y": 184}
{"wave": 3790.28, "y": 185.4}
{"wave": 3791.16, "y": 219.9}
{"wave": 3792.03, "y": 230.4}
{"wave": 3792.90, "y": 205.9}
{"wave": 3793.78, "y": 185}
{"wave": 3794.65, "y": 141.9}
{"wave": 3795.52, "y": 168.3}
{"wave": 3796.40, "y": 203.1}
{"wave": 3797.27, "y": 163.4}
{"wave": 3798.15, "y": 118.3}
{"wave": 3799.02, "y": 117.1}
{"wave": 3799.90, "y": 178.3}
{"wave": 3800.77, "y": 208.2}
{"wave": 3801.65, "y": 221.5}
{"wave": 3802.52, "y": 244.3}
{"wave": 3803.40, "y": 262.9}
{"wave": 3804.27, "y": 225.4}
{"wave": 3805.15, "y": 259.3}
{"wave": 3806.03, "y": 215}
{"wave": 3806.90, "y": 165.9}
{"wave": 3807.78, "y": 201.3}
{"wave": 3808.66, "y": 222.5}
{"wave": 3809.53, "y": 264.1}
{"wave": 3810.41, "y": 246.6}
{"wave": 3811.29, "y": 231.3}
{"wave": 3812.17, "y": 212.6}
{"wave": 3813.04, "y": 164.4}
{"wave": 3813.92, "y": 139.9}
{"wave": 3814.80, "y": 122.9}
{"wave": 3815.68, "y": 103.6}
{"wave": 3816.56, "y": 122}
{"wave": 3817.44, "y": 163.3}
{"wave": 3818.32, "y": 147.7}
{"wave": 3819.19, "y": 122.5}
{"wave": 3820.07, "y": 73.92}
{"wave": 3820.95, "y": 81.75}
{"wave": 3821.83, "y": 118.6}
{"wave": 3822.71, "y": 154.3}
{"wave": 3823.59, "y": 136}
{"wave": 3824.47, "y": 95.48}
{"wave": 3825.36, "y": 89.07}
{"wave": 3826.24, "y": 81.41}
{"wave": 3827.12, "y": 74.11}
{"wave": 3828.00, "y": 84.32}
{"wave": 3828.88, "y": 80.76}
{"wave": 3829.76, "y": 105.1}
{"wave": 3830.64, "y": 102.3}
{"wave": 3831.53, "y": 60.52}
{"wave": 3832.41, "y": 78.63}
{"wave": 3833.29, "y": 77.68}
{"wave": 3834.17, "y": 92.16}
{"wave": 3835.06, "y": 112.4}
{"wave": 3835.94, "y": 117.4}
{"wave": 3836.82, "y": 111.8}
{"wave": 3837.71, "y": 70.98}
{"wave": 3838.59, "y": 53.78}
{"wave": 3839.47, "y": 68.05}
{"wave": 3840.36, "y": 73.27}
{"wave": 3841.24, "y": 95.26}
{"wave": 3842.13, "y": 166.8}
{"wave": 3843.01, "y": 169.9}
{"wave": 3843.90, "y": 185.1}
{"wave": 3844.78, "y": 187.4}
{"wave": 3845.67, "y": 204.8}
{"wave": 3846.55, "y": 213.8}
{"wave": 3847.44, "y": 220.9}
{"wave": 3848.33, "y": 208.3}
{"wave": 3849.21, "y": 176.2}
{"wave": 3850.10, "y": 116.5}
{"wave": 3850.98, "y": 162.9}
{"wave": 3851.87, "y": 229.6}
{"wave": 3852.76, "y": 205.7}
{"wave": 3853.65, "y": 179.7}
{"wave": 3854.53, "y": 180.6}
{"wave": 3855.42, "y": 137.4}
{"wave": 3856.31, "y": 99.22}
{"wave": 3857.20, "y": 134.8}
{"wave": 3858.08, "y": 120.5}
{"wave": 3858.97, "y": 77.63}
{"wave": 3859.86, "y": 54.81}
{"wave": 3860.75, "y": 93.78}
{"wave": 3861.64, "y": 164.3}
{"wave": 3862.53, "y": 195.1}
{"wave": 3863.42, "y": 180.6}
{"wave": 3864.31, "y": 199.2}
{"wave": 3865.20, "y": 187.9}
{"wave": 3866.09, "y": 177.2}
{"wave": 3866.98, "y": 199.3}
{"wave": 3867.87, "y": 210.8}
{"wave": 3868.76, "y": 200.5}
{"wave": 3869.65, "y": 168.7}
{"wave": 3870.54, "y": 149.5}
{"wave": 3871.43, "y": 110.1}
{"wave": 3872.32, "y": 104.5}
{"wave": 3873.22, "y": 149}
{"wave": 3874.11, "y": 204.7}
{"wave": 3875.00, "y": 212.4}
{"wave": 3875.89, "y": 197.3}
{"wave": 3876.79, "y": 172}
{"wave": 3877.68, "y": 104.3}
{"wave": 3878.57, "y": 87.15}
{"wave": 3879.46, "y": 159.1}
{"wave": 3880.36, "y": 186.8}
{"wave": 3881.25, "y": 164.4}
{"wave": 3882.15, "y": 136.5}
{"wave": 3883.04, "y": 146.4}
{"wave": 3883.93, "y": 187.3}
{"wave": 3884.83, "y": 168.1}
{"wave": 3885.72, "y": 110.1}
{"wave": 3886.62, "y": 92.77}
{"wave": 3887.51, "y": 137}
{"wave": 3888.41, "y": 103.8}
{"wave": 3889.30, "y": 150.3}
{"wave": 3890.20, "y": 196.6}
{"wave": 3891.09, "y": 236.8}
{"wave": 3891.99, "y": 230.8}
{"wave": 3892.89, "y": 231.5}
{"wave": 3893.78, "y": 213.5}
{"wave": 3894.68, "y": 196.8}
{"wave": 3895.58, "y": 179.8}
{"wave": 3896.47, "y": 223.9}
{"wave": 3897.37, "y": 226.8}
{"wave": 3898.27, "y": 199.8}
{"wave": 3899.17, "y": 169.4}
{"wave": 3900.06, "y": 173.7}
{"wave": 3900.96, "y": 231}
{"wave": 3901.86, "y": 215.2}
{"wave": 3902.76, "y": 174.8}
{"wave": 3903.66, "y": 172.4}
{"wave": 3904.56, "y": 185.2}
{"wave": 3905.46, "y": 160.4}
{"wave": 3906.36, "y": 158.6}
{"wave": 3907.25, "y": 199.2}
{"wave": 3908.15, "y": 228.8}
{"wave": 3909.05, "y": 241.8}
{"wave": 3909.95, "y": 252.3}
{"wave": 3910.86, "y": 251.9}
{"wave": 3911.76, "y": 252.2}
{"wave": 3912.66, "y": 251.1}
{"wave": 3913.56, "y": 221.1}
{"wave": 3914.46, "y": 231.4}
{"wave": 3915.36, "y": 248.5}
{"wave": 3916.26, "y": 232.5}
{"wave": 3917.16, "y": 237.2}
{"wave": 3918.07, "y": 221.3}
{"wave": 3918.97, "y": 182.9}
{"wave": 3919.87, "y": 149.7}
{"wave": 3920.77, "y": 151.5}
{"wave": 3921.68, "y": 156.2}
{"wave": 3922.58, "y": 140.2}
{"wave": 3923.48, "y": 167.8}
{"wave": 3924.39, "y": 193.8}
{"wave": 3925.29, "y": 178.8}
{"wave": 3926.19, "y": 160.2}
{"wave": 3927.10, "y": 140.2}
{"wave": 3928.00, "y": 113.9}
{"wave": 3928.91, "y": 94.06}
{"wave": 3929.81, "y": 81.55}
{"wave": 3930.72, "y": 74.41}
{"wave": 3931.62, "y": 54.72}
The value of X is -3.9 angstroms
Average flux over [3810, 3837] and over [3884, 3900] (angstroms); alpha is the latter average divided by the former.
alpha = 1.5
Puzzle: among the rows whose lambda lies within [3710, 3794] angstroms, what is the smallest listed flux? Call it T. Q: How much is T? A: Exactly 41.03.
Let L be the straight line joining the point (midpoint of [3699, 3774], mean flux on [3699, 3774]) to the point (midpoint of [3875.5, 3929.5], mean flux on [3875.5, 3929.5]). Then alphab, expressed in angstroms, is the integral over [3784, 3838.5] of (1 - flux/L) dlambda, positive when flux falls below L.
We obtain 3.8 angstroms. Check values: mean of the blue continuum 158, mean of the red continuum 183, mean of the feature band 157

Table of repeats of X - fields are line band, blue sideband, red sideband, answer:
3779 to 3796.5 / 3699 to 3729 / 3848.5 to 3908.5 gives -4.9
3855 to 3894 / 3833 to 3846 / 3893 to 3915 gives 2.4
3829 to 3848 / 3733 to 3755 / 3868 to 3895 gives 3.5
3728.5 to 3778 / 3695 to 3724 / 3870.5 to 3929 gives 6.1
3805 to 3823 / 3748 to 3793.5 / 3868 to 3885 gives 1.5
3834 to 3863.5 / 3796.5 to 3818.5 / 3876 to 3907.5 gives 6.3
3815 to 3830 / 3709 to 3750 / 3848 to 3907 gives 4.7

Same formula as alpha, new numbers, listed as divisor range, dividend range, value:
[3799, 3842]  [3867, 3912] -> 1.29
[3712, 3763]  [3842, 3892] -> 1.10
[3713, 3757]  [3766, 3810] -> 1.49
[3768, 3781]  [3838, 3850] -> 0.63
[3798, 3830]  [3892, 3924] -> 1.28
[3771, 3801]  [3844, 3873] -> 0.76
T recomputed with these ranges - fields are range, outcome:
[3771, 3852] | 53.78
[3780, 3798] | 141.9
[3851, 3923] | 54.81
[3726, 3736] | 45.34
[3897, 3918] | 158.6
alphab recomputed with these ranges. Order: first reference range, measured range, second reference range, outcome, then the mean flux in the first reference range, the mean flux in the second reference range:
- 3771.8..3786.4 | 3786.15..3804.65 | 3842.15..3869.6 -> 3.74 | 254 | 169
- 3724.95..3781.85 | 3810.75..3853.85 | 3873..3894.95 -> 9.04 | 166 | 167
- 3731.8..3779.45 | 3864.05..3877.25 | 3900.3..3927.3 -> 0.87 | 157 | 200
